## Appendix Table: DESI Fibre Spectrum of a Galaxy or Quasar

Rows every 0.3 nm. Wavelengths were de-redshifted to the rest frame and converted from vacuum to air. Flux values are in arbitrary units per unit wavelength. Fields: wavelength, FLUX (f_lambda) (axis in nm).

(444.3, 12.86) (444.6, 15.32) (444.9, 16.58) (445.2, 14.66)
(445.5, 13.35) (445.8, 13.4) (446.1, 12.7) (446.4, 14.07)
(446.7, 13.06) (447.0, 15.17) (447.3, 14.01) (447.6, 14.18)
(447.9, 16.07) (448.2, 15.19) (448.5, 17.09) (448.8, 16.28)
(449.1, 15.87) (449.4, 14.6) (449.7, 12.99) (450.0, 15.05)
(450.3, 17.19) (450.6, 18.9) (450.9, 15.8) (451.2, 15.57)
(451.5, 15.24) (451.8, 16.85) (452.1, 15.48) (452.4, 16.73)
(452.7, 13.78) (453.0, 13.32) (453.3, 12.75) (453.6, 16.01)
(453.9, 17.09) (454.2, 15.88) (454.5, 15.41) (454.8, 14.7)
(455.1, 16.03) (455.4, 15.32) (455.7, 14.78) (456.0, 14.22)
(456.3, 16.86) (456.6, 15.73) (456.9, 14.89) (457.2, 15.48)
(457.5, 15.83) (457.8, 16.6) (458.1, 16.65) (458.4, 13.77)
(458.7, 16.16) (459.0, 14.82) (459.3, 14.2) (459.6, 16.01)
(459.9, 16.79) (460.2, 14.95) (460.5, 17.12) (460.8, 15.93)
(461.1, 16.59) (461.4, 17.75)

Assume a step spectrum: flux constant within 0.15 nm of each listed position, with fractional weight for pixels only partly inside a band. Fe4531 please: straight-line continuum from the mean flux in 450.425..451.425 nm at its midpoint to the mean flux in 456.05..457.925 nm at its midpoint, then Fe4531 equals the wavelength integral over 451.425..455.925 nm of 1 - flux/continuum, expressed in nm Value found 0.274 nm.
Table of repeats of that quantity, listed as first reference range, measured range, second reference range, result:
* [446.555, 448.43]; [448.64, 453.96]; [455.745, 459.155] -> -0.170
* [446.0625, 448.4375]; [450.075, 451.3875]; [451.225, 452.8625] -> -0.123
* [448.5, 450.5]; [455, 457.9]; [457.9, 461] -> 0.016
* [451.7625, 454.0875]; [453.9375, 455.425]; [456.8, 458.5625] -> -0.027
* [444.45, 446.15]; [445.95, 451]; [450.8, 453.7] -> -0.146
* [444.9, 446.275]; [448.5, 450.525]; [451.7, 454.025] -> -0.140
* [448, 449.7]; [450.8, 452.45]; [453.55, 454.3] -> 0.012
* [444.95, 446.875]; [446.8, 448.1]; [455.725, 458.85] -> -0.077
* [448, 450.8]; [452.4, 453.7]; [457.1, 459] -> 0.132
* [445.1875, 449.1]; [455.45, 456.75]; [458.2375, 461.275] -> -0.003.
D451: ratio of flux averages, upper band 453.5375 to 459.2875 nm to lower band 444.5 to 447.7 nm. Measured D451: 1.09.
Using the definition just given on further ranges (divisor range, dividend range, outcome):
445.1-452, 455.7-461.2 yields 1.04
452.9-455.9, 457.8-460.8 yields 1.03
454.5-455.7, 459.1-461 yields 1.04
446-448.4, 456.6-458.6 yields 1.08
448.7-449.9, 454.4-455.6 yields 1.03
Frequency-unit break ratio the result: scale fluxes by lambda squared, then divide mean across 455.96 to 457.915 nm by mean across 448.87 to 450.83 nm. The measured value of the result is 1.03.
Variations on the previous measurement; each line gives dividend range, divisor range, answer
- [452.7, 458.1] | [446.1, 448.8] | 1.07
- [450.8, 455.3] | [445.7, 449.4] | 1.07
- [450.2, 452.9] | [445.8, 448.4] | 1.15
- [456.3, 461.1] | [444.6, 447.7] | 1.17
